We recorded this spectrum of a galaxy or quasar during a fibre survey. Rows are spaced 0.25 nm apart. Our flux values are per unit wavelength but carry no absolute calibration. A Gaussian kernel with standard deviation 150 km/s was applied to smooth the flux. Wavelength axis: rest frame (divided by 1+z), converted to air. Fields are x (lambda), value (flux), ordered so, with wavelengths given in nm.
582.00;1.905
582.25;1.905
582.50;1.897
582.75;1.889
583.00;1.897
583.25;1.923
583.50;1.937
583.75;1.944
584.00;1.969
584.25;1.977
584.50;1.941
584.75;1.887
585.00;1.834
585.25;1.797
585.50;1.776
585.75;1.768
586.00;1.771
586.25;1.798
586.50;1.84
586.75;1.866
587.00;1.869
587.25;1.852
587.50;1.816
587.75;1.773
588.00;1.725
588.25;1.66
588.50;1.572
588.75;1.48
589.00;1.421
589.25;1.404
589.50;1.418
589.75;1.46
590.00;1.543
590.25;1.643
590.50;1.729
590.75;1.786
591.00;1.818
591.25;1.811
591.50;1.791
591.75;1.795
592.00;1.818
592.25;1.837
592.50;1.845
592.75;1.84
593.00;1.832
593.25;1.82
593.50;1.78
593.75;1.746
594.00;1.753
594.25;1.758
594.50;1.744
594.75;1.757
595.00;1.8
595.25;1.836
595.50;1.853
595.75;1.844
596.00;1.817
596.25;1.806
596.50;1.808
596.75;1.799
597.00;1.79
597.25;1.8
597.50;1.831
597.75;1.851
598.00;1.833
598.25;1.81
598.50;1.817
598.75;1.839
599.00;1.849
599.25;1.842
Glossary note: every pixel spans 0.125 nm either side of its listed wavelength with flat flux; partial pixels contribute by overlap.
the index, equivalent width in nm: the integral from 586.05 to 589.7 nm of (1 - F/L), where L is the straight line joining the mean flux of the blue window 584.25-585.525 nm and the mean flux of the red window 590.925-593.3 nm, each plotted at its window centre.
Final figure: 0.34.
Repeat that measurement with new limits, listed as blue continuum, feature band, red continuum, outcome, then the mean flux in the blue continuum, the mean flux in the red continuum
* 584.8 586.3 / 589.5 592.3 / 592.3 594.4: 0.130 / 1.8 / 1.8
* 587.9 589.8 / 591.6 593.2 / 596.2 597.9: -0.177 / 1.52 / 1.81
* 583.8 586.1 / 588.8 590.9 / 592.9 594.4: 0.305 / 1.86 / 1.78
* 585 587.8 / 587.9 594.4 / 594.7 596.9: 0.425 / 1.81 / 1.81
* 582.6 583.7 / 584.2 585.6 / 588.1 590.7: -0.042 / 1.91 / 1.54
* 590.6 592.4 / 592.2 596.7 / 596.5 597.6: 0.006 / 1.81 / 1.8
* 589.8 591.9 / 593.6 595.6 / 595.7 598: 0.005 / 1.73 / 1.82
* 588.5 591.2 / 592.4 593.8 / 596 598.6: -0.111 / 1.58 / 1.81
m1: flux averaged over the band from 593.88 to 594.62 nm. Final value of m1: 1.75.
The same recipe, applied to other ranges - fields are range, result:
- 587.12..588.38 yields 1.76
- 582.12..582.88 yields 1.9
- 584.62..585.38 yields 1.84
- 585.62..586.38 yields 1.78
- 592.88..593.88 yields 1.79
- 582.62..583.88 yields 1.92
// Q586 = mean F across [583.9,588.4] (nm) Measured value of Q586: 1.83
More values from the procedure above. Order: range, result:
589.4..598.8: 1.78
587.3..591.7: 1.64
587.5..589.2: 1.61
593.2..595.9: 1.79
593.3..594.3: 1.76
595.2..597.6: 1.82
